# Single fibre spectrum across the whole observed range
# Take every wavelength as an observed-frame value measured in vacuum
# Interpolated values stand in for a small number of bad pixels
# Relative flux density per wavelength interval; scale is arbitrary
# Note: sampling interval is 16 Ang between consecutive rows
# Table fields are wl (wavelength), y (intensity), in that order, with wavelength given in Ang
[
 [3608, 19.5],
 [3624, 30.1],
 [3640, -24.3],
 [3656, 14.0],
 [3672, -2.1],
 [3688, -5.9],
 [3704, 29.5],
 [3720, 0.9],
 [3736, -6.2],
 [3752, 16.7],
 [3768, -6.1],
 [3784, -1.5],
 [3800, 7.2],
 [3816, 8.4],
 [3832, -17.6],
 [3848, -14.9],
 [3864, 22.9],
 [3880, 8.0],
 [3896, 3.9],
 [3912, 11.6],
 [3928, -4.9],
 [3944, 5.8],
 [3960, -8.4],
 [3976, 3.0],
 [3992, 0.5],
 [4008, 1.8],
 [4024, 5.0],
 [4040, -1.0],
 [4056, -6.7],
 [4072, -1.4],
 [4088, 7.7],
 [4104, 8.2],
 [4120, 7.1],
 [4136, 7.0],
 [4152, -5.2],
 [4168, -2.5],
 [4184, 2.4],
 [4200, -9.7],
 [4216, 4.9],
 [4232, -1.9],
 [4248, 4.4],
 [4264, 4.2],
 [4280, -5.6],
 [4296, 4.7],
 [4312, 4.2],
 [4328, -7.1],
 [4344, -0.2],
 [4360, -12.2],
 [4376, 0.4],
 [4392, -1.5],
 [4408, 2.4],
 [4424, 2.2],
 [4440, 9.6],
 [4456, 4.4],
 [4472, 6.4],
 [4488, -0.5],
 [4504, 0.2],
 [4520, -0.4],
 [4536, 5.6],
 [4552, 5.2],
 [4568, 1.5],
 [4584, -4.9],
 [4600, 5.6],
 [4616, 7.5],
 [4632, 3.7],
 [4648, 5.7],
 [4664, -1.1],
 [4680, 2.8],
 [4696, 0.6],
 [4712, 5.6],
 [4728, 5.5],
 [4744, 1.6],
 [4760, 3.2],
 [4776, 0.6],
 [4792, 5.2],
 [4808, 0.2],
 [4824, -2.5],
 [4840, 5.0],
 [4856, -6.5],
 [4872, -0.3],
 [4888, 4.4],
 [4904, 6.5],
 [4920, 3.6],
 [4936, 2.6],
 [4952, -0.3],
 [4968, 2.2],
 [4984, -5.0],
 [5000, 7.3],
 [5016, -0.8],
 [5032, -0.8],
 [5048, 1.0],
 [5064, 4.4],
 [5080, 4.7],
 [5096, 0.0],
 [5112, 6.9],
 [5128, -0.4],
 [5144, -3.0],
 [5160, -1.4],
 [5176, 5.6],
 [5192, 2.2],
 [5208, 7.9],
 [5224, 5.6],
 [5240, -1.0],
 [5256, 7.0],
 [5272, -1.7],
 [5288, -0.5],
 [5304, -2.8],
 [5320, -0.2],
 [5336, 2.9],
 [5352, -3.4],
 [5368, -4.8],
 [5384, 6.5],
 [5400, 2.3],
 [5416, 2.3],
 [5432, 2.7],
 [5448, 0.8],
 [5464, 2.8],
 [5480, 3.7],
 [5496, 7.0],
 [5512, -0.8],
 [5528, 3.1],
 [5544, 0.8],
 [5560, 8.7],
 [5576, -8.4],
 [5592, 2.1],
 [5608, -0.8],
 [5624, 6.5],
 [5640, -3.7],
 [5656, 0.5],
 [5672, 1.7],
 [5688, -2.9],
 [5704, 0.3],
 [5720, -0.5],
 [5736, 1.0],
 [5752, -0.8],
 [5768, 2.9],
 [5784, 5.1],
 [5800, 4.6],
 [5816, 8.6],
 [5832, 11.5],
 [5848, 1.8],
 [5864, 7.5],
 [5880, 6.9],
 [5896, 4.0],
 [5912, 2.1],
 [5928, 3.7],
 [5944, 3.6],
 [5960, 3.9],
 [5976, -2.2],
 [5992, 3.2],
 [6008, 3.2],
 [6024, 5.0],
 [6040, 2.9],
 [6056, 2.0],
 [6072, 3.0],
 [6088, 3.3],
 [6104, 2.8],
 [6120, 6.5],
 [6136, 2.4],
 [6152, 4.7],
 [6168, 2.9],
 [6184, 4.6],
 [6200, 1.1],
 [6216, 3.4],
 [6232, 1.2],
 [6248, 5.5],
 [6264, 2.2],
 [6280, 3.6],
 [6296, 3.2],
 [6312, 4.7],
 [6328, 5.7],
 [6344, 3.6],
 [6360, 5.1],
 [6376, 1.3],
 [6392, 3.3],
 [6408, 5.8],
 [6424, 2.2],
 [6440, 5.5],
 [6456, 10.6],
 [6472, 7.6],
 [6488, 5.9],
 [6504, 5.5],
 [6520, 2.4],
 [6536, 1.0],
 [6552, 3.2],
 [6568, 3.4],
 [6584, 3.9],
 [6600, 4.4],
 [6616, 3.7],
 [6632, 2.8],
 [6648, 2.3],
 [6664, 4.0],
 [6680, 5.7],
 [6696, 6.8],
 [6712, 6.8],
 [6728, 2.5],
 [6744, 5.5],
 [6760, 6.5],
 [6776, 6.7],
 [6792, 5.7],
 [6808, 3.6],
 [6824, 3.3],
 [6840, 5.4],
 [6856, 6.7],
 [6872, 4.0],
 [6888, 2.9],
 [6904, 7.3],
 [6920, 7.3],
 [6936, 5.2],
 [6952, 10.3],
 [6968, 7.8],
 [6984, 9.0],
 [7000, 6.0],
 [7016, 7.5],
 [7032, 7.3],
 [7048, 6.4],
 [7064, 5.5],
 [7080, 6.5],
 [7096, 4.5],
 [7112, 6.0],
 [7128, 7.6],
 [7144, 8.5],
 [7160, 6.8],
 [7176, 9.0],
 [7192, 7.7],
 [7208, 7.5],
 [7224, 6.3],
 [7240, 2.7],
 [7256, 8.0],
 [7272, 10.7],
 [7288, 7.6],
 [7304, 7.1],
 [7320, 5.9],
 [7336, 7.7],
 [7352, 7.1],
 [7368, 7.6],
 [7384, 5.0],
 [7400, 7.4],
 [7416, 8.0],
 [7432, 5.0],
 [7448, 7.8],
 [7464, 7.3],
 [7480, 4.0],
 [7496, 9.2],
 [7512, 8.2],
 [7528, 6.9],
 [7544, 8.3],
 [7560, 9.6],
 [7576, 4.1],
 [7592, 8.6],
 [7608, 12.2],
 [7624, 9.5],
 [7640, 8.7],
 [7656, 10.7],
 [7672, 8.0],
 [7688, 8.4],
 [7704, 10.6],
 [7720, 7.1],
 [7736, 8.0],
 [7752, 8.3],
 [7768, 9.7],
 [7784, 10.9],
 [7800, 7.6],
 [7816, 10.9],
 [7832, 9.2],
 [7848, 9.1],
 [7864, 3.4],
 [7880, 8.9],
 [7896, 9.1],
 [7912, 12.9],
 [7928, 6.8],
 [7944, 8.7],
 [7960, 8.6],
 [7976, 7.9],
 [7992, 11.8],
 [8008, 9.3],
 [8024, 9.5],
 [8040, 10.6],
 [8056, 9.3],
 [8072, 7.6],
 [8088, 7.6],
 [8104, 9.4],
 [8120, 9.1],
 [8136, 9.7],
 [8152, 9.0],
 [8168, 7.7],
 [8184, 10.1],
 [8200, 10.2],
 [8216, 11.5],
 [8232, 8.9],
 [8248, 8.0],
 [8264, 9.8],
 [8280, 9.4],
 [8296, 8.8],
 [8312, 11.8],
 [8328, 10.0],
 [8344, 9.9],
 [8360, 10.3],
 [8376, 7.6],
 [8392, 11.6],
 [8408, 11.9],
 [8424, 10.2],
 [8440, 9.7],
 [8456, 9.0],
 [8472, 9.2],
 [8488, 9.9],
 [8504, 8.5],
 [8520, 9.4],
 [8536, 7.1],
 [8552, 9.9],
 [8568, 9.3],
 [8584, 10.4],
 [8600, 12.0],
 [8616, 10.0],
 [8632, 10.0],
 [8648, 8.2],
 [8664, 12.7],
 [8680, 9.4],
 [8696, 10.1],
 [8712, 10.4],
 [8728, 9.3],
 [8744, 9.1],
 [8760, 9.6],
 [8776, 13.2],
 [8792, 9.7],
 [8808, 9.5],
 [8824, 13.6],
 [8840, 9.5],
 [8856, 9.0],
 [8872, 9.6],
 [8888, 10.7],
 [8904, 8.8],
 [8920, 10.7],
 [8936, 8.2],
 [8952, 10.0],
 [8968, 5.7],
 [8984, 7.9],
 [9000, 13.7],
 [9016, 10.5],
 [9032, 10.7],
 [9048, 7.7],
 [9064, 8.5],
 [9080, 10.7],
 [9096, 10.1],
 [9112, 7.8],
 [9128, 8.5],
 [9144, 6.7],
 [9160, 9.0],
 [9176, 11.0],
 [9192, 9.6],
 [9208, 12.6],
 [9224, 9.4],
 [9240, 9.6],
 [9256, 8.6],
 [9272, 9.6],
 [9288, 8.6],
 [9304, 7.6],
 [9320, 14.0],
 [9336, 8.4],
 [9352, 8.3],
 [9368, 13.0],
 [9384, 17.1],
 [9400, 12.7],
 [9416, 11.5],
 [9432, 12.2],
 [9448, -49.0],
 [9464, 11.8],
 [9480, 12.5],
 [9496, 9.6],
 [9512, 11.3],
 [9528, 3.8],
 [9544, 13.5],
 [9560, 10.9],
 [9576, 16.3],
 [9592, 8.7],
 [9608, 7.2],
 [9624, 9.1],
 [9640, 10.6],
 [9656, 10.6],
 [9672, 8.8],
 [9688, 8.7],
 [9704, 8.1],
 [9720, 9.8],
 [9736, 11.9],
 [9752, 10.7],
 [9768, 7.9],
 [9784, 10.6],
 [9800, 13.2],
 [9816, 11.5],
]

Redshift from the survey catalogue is 0.733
